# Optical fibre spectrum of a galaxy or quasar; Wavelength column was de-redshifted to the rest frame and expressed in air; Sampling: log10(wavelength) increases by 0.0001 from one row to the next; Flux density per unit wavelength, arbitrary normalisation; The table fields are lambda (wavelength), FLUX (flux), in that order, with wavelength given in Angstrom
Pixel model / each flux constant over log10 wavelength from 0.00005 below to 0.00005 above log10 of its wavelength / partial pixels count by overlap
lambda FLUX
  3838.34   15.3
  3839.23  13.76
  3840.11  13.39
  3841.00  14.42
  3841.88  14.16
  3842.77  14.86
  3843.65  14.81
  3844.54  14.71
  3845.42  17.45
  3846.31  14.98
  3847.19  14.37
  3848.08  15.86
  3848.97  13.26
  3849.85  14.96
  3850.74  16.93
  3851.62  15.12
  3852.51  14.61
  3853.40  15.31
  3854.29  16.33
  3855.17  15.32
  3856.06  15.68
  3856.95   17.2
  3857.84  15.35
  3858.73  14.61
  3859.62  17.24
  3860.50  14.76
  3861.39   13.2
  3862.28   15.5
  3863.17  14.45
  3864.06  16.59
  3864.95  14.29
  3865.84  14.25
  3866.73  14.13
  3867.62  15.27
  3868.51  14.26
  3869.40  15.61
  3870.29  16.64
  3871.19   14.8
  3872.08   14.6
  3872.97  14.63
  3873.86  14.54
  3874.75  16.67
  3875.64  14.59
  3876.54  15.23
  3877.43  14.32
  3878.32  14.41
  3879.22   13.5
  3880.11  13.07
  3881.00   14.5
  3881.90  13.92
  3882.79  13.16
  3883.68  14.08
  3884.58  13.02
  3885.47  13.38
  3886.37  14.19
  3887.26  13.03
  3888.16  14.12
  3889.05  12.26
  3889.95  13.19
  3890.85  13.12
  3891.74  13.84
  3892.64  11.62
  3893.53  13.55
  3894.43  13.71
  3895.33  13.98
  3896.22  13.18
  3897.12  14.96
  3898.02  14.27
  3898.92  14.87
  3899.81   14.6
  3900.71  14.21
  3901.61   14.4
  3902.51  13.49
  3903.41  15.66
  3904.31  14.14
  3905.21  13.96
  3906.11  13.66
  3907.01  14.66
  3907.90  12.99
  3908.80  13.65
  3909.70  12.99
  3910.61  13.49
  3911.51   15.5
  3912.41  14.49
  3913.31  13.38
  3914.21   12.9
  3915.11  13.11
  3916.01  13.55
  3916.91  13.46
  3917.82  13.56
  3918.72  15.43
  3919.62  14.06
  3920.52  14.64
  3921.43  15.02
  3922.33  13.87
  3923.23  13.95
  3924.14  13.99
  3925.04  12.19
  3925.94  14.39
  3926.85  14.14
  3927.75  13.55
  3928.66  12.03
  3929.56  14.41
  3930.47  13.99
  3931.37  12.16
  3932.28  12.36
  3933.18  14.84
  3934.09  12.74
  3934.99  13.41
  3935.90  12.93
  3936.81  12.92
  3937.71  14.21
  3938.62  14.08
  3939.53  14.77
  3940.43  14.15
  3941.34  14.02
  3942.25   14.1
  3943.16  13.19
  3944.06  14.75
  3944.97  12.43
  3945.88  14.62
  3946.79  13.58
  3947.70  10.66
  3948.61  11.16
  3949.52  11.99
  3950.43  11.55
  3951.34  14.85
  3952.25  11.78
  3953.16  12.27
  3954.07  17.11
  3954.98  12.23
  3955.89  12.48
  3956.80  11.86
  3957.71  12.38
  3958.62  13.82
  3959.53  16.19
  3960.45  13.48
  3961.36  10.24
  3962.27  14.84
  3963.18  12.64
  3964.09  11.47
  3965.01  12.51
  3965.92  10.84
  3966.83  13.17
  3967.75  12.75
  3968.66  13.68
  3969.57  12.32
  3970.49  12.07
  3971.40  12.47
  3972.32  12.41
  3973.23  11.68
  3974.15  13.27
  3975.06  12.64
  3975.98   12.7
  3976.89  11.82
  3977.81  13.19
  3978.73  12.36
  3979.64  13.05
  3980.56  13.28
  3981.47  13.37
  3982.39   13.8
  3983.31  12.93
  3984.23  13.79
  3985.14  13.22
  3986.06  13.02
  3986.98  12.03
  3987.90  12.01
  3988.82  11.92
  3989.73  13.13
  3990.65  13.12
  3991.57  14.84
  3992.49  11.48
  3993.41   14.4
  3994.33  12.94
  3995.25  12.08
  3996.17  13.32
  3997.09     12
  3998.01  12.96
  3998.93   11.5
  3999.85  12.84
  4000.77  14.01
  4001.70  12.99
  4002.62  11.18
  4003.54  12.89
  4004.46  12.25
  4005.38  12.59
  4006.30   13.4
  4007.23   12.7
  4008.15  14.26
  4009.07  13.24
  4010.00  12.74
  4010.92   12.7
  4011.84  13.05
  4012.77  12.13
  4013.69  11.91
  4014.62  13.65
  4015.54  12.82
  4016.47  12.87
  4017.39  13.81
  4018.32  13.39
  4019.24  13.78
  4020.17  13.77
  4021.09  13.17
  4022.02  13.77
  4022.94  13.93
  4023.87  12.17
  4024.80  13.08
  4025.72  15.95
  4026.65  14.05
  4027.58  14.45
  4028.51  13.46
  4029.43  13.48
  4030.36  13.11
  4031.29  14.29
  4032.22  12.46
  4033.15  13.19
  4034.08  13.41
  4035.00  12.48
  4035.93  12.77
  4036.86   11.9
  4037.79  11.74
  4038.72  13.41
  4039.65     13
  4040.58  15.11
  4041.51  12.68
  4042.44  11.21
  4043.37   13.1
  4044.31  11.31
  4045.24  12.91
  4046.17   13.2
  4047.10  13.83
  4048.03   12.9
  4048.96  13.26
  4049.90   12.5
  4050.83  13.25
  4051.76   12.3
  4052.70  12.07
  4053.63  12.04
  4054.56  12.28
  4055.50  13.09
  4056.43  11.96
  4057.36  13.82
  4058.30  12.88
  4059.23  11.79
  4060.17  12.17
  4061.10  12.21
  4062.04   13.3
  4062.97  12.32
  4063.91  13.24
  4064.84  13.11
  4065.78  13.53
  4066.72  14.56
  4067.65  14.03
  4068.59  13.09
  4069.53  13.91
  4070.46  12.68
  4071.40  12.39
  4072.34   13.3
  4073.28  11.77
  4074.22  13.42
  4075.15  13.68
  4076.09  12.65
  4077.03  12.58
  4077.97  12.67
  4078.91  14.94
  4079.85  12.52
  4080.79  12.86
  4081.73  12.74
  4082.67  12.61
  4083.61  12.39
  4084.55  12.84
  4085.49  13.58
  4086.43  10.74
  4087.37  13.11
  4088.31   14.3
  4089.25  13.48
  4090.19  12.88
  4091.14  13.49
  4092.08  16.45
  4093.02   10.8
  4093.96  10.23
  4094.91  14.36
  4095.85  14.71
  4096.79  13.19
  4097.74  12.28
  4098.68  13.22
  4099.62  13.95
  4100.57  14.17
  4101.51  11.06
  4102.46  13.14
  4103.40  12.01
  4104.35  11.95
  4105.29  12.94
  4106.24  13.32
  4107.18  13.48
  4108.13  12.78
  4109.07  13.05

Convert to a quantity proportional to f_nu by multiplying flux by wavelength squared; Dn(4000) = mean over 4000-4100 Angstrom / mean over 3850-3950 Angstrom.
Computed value 1.0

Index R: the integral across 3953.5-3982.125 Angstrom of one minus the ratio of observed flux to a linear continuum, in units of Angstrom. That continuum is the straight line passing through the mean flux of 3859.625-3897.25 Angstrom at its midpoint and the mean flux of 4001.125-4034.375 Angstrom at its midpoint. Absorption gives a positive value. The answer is 1.5 Angstrom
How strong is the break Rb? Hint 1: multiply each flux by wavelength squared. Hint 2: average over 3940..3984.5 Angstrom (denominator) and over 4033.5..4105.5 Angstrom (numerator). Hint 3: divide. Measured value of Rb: 1.1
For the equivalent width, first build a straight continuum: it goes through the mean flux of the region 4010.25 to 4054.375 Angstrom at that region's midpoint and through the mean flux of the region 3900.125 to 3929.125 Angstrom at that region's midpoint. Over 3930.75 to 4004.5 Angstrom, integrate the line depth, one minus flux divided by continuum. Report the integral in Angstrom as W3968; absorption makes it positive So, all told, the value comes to 3.14 Angstrom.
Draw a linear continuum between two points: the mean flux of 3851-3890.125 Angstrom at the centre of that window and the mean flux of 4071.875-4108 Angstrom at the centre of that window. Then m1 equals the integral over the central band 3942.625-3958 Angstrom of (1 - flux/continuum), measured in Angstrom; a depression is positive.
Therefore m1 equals 1.3 Angstrom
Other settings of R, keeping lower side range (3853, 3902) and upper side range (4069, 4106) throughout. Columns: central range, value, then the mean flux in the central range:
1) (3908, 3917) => 0.4 Angstrom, 13.6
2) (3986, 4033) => 1.5 Angstrom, 13.1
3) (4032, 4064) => 1.3 Angstrom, 12.7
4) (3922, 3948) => 0.9 Angstrom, 13.5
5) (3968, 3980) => 1.0 Angstrom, 12.6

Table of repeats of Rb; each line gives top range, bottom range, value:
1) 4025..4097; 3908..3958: 1.03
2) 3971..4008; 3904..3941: 0.96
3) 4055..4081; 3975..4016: 1.05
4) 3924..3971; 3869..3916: 0.96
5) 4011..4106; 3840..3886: 0.97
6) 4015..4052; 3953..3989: 1.06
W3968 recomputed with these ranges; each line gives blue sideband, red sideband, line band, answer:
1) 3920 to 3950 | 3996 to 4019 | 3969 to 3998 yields 0.6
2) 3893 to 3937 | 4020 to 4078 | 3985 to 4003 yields 0.8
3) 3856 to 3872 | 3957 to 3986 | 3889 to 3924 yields 0.9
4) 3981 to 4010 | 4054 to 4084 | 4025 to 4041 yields -0.6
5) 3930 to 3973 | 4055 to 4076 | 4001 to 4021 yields 0.1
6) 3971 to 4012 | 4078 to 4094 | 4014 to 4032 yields -1.0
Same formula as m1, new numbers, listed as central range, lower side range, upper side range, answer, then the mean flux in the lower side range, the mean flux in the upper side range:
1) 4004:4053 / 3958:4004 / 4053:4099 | -0.76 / 12.8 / 13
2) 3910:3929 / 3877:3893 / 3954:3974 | -0.96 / 13.5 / 12.8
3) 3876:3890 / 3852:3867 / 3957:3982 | 0.93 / 15.2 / 12.8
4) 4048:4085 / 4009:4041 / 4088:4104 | 0.83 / 13.3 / 13.1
